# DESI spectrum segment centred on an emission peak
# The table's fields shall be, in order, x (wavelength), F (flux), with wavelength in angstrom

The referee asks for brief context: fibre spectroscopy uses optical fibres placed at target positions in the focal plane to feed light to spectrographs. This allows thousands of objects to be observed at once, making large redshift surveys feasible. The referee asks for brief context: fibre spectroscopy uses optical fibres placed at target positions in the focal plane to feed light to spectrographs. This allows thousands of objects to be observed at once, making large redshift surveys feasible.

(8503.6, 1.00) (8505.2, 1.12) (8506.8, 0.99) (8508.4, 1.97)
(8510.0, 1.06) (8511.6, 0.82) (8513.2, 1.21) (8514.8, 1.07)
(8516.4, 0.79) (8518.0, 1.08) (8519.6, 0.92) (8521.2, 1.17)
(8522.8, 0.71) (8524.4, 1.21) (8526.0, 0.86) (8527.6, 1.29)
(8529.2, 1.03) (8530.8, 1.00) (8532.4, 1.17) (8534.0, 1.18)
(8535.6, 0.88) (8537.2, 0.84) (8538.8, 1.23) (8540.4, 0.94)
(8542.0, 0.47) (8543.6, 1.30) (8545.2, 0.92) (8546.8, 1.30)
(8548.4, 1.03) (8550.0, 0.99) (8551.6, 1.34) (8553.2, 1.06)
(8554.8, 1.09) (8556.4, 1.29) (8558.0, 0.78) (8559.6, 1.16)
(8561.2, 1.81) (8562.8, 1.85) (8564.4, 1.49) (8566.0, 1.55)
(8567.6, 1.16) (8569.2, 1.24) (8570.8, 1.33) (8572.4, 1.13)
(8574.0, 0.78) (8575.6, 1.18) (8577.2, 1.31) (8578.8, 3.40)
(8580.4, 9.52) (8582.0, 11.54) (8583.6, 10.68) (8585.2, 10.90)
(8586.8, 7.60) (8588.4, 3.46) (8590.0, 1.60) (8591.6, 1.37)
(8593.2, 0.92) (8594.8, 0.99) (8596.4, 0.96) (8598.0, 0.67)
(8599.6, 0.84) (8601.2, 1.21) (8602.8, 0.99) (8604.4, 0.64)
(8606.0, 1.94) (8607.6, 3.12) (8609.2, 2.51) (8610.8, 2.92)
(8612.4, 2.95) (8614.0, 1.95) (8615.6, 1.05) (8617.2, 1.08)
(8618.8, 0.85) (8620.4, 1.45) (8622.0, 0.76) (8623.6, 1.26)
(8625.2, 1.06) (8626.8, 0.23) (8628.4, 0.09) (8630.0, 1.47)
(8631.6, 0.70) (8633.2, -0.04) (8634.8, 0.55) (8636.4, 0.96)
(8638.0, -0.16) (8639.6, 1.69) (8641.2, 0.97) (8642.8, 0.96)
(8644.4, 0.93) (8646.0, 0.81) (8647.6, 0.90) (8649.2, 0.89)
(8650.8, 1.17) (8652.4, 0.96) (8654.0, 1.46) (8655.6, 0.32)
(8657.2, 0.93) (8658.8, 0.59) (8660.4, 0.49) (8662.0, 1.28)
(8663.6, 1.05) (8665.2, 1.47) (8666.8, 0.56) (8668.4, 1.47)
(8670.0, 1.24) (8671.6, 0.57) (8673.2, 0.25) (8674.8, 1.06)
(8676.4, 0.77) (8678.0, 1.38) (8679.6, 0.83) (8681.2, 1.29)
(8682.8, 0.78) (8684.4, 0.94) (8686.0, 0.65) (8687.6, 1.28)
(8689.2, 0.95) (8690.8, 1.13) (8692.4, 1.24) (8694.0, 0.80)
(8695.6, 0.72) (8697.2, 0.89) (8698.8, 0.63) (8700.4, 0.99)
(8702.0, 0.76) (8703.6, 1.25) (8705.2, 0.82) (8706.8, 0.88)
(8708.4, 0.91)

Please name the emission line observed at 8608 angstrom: [N II]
